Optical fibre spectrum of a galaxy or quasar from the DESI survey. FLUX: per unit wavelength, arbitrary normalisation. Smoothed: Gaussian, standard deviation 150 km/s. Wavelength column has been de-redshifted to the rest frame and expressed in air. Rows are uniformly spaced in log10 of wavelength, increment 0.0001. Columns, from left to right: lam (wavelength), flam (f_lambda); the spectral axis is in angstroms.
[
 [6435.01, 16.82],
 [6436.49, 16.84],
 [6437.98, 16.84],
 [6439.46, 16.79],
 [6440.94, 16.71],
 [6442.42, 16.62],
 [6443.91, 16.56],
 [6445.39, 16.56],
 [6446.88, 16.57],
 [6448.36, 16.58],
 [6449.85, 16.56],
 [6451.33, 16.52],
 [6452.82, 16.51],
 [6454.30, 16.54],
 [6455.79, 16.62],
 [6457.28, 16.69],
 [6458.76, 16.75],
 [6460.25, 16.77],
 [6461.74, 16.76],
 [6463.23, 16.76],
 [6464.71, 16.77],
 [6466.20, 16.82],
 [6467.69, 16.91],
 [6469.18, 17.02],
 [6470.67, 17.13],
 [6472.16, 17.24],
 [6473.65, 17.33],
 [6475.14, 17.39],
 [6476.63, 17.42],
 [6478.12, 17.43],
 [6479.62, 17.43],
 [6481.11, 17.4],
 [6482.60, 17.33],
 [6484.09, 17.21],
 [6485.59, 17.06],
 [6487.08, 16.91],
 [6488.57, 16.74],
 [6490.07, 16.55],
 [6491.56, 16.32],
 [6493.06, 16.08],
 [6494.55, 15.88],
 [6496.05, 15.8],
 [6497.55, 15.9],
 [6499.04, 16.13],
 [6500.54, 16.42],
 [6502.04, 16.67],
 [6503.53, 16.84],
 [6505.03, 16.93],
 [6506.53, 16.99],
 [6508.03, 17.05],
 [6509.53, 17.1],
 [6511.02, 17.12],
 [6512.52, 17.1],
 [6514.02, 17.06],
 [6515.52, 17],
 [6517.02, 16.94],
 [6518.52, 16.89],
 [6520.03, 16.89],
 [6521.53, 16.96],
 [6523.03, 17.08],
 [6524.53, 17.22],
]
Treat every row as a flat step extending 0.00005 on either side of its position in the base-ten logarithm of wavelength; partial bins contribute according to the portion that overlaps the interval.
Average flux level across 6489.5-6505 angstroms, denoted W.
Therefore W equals 16.3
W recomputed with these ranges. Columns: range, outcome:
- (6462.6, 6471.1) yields 16.9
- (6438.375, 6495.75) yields 16.8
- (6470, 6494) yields 17.1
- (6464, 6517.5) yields 16.9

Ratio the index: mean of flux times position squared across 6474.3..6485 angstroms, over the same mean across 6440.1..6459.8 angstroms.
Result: 1.1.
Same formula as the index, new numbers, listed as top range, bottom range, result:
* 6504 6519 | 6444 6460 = 1.04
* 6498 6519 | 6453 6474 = 1.02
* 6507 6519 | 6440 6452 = 1.05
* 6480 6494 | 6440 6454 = 1.03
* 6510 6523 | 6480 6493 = 1.02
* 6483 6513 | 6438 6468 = 1.01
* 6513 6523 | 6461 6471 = 1.02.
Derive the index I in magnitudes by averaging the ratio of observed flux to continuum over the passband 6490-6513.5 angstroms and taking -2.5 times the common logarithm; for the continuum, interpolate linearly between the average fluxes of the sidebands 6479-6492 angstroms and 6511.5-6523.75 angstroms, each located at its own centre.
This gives 0.03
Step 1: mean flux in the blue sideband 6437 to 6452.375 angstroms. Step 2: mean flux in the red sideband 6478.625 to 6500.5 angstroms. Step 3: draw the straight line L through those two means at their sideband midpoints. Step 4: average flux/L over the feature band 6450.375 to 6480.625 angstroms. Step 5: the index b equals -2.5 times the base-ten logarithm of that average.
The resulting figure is -0.02 mag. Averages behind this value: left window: 16.6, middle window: 16.9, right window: 16.6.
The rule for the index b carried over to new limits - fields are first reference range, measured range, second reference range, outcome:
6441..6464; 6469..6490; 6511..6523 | -0.03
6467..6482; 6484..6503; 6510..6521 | 0.05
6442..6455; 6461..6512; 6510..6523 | 0.00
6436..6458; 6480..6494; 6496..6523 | -0.01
